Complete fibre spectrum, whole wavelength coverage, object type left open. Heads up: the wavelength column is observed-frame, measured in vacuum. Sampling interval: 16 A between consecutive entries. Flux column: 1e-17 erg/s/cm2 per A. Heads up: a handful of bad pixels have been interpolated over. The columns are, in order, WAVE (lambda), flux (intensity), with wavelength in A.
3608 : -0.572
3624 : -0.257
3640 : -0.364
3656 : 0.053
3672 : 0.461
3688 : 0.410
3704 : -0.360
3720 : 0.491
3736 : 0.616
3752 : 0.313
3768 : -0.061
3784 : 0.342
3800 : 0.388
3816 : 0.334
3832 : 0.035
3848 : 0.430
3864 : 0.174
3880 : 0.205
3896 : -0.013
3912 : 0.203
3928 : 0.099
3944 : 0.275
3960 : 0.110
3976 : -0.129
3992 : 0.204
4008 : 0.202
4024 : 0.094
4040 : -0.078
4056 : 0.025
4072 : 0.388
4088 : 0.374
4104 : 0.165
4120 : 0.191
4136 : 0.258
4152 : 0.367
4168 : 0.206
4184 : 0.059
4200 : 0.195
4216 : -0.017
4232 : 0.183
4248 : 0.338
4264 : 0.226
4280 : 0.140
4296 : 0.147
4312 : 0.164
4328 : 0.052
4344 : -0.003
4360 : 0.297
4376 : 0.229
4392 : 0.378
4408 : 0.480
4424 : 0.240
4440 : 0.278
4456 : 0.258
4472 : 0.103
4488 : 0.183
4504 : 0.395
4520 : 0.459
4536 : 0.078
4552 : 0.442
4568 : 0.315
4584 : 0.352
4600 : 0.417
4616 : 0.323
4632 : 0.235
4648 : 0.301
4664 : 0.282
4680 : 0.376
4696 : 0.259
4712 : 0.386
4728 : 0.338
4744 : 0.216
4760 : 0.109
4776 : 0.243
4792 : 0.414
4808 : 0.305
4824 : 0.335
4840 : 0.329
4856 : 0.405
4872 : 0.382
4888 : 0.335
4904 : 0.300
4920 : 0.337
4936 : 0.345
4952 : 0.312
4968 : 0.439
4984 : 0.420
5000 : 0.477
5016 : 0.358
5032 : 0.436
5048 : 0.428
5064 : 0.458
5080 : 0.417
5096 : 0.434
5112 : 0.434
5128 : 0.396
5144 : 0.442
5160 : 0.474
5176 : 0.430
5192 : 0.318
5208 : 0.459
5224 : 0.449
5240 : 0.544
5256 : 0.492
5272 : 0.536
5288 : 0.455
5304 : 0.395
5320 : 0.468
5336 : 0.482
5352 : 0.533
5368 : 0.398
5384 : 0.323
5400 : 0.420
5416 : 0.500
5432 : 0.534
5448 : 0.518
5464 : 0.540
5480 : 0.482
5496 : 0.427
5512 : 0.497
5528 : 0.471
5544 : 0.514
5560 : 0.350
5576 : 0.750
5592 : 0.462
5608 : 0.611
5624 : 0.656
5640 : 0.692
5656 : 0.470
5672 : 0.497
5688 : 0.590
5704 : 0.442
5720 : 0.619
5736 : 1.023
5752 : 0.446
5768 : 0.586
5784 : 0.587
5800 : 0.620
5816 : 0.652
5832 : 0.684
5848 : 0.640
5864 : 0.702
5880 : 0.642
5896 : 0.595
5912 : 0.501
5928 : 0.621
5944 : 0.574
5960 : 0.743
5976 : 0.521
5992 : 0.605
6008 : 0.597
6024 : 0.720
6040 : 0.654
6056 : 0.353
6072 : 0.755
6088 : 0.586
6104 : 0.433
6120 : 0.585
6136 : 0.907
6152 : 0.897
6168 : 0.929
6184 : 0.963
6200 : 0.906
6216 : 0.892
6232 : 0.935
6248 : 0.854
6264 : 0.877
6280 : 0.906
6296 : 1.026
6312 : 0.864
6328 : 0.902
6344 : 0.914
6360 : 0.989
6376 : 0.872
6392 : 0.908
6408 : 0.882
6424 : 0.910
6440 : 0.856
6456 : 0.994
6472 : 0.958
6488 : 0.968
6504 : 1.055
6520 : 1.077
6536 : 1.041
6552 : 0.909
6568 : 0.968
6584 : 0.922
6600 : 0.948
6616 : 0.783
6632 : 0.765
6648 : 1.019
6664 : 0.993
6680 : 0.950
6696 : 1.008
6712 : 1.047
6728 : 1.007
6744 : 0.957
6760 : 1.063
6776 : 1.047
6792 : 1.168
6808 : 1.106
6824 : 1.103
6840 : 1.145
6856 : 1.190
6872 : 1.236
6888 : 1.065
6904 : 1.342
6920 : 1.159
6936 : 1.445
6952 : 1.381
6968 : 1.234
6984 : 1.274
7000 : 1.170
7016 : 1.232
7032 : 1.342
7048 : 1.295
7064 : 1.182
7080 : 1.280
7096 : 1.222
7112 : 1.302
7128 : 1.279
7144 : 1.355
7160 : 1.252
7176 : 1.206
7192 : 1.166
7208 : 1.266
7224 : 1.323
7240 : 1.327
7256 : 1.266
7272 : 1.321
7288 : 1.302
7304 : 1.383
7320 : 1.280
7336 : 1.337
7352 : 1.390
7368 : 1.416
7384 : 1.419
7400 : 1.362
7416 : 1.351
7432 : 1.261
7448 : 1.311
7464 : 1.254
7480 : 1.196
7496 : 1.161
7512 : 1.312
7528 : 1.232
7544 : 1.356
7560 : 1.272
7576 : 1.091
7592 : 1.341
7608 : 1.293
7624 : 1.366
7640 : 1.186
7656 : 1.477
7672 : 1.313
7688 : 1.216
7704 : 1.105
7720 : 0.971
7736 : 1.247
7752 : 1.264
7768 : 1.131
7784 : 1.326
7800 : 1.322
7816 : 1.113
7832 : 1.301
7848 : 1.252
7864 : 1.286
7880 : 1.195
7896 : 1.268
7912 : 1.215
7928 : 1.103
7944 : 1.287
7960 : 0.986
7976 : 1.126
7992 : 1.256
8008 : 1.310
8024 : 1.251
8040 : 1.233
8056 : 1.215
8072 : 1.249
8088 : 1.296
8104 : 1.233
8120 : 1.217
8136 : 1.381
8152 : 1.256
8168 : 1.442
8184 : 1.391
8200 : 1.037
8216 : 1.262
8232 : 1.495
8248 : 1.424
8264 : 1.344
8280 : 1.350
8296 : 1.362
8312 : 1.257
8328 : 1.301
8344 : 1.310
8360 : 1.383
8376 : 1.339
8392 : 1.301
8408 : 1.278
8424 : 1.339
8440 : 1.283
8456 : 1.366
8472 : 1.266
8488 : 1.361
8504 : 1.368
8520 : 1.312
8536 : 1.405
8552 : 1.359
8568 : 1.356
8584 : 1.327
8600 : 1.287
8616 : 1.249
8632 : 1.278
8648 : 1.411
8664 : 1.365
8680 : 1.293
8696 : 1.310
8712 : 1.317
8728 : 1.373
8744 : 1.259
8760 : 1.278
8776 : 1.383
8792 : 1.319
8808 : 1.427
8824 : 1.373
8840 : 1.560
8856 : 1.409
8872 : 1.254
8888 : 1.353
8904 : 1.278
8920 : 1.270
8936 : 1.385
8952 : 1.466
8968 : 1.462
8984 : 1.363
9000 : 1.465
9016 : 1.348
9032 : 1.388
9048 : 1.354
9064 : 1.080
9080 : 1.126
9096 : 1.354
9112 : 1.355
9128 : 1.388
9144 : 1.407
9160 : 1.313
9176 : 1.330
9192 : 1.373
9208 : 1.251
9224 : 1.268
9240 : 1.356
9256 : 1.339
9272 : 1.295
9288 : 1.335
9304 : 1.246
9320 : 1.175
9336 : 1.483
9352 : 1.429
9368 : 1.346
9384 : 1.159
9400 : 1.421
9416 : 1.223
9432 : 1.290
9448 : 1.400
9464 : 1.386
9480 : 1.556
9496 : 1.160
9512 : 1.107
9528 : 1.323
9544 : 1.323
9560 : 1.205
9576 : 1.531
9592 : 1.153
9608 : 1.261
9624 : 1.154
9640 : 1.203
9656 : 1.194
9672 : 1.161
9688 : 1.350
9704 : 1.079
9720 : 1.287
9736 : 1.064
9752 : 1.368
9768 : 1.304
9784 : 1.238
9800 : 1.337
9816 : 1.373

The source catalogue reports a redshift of 0.539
